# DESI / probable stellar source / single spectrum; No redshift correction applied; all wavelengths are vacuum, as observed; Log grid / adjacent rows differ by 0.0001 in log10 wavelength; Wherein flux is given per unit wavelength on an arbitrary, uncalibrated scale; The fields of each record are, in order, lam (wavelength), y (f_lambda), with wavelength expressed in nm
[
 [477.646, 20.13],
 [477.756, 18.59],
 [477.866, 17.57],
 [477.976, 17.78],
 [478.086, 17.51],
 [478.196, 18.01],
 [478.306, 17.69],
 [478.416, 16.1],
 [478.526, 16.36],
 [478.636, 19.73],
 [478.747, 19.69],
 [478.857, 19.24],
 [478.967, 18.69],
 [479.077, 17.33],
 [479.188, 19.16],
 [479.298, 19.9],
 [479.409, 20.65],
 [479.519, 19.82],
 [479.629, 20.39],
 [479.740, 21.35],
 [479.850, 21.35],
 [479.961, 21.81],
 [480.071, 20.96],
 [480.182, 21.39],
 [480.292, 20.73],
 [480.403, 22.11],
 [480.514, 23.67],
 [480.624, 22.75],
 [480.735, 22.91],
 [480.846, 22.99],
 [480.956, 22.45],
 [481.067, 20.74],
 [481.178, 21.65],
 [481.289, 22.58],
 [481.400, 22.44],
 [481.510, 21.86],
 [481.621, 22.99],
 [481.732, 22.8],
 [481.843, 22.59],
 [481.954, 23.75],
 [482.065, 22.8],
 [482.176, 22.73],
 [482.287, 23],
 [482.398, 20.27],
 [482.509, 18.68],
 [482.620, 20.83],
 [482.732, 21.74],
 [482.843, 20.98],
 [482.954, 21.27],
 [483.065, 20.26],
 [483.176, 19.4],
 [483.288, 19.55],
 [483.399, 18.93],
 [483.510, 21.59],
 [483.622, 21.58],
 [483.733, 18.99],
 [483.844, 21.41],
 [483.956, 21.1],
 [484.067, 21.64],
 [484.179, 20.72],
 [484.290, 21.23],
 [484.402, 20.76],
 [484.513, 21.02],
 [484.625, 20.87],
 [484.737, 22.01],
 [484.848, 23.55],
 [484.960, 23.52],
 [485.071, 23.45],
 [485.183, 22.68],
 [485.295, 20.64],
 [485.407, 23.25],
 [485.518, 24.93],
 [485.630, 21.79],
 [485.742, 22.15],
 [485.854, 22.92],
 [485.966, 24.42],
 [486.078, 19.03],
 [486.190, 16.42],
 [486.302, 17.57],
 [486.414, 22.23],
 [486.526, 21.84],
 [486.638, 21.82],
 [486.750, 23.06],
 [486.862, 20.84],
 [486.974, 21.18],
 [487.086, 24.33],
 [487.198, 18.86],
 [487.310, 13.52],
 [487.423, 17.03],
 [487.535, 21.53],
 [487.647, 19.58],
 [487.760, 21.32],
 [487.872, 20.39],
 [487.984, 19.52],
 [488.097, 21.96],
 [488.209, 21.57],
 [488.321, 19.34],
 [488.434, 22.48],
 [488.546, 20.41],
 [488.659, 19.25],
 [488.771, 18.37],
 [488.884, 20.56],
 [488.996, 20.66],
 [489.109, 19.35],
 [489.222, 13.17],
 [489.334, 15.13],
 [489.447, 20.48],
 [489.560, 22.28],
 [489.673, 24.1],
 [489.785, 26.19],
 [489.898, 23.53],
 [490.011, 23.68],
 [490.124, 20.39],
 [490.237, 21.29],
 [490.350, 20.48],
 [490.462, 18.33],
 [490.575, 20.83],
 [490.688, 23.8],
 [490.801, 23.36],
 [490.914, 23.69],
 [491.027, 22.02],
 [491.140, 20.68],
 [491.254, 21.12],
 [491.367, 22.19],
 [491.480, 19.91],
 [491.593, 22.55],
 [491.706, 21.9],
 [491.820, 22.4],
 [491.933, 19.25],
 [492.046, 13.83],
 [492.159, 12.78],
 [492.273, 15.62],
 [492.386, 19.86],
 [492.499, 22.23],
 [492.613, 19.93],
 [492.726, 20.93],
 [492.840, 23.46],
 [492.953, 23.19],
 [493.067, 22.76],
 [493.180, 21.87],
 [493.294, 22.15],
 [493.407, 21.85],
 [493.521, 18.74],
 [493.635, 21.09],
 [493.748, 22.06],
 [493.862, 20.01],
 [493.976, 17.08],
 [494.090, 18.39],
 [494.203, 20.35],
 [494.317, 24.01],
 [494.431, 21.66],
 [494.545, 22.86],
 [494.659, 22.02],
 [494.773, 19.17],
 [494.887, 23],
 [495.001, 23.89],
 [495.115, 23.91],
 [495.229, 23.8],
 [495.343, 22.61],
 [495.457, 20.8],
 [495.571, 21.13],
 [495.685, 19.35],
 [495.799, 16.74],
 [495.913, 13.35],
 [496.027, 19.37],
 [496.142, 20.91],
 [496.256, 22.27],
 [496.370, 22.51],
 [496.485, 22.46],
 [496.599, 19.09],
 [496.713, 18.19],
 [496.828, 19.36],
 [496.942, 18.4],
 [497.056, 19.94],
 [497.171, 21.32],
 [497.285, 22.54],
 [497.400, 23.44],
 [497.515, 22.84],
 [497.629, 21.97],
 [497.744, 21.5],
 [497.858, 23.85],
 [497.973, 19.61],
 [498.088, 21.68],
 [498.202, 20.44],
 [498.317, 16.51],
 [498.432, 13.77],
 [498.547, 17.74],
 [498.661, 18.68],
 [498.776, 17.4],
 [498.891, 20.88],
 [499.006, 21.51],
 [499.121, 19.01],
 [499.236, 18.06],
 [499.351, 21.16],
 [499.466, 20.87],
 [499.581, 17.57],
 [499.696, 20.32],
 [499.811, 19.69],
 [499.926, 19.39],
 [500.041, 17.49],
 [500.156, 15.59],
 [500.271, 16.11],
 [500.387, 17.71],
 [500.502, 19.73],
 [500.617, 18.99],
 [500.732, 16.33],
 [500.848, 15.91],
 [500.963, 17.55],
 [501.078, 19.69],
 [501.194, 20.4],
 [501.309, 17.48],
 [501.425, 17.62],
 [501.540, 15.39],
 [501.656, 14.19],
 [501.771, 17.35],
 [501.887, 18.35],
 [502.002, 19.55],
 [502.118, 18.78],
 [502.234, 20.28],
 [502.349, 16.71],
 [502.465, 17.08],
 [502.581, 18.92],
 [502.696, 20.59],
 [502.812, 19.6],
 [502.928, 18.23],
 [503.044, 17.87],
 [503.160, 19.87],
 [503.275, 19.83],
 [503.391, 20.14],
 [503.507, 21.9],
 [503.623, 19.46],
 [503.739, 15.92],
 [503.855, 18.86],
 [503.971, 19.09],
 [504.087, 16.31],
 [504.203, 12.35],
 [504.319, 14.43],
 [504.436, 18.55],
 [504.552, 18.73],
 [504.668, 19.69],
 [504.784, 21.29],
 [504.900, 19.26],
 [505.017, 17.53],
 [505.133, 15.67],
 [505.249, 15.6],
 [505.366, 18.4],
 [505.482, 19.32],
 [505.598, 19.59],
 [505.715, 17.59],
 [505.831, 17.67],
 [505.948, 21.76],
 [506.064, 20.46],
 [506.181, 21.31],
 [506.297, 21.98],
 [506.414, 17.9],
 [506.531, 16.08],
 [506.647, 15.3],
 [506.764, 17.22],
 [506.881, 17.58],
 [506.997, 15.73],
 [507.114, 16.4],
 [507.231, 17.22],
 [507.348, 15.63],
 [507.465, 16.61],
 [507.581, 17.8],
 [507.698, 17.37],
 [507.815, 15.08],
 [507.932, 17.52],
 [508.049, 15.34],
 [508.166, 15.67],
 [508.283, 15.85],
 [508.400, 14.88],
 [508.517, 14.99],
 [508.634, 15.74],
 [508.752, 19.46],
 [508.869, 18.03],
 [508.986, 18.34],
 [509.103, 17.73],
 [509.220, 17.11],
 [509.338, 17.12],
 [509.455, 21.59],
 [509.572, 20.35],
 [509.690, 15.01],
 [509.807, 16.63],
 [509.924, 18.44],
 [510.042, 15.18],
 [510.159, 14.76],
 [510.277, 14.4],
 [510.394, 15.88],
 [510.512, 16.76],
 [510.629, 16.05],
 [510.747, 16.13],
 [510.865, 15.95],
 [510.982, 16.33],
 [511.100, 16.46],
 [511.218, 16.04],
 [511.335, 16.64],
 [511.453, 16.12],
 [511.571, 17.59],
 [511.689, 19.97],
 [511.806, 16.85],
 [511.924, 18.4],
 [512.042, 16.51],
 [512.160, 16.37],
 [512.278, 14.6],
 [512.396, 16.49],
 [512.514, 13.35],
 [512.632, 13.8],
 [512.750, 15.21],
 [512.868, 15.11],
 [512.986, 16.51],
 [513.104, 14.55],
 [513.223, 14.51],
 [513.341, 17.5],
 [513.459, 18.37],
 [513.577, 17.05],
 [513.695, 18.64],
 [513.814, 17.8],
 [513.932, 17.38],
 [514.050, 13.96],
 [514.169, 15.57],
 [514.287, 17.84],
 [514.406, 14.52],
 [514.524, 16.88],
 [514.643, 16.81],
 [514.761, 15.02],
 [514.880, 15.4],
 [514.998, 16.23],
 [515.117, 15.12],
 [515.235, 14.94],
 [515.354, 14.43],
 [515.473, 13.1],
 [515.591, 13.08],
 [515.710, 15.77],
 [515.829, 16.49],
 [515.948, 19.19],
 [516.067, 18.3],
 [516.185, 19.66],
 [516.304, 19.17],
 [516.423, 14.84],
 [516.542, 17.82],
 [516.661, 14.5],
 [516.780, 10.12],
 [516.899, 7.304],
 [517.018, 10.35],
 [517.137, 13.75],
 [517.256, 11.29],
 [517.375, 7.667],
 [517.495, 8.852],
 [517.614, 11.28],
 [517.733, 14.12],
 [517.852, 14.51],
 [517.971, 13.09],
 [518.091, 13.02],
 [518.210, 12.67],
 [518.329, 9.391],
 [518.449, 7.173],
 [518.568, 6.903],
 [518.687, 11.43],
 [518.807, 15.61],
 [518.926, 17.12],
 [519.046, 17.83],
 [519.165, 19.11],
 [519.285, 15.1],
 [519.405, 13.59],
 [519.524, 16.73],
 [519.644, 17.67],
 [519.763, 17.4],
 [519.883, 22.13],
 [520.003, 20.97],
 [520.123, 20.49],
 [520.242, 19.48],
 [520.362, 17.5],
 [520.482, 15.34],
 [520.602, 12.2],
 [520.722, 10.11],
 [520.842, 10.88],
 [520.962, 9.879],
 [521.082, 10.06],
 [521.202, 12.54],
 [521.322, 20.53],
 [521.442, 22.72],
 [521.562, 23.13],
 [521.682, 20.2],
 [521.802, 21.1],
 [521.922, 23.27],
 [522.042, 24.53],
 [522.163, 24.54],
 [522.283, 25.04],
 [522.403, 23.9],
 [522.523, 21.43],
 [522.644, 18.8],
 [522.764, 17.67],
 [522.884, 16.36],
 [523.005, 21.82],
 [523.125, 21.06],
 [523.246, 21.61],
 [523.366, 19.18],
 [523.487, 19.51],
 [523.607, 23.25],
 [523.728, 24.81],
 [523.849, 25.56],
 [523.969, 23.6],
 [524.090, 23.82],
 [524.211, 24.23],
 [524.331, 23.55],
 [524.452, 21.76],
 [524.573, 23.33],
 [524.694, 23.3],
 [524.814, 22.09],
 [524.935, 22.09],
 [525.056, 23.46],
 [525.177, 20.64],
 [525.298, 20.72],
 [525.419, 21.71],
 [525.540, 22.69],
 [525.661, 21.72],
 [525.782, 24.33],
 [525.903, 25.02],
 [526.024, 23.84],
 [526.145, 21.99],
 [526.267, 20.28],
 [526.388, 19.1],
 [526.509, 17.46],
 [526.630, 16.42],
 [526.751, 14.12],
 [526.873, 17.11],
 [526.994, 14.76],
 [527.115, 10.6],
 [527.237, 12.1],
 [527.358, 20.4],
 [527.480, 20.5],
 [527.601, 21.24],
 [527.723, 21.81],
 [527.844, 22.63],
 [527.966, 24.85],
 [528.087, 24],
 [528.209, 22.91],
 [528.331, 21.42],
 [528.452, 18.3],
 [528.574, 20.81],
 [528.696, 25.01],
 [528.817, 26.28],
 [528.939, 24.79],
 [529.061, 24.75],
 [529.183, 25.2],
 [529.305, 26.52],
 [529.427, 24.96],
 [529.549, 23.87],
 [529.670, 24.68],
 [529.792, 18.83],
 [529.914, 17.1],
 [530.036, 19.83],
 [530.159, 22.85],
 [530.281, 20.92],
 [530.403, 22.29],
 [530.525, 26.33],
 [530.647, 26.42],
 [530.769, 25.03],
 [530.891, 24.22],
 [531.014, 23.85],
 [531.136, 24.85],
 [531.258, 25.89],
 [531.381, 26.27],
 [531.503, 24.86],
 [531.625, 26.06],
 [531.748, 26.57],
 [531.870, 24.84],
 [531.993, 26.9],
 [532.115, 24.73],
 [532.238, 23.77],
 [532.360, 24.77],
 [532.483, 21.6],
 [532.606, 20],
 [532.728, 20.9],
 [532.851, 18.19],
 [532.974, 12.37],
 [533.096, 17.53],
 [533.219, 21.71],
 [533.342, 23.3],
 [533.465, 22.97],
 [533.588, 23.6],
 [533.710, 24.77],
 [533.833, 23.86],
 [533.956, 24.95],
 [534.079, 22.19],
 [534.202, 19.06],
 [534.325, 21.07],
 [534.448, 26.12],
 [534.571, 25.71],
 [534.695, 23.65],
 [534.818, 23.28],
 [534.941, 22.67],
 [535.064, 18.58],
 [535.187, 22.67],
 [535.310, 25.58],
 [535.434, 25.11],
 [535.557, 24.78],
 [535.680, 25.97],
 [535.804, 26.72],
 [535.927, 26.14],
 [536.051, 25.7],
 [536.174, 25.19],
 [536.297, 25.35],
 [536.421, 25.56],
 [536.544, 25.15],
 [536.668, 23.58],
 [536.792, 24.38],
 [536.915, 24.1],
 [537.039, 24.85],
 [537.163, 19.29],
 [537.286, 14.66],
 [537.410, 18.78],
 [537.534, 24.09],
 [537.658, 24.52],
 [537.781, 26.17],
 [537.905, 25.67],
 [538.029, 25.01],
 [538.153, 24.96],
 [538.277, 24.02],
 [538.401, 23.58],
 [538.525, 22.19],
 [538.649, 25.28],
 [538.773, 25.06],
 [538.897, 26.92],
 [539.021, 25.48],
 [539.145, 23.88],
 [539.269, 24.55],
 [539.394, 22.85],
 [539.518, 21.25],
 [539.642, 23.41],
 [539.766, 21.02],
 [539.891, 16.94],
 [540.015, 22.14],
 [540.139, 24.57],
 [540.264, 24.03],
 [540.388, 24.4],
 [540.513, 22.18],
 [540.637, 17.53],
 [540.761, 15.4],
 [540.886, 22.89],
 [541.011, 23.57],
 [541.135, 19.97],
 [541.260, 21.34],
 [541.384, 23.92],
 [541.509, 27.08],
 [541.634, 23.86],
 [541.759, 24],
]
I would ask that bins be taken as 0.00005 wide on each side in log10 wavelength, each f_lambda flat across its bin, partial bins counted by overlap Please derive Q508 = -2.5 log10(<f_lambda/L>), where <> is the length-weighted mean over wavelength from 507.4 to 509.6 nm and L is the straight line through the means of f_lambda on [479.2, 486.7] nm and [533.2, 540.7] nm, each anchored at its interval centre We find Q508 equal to 0.29 mag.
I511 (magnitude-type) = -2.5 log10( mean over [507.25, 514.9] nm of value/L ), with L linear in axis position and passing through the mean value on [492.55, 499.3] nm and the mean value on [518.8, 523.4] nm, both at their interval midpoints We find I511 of 0.17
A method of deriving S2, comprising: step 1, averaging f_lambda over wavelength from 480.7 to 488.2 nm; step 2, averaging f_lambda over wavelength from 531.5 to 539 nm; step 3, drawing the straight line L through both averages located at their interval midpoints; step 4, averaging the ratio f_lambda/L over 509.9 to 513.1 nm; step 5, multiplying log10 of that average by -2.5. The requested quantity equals 0.362 mag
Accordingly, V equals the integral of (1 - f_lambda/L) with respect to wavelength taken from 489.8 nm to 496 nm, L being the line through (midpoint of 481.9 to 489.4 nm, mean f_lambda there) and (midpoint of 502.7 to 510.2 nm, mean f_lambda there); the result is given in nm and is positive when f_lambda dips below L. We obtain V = -0.37 nm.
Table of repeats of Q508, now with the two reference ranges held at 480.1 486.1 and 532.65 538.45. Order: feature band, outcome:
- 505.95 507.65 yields 0.25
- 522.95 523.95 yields 0.03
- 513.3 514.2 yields 0.30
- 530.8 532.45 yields -0.09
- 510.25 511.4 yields 0.36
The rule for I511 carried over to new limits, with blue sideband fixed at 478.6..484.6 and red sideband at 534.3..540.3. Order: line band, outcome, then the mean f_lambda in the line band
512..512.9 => 0.432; 15.2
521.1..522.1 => 0.122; 20.6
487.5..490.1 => 0.043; 20.6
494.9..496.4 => 0.047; 20.9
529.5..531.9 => -0.016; 23.8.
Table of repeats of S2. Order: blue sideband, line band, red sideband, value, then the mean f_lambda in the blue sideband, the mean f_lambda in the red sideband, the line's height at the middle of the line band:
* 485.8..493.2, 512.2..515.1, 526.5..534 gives 0.32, 20.6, 22.1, 21.5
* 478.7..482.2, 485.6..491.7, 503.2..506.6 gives -0.02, 21.4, 18.5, 20.5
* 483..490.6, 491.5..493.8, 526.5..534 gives 0.03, 20.9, 22.1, 21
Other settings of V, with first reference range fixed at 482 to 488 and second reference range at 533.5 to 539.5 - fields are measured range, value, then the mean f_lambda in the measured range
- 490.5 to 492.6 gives 0.10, 20.4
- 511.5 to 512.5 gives 0.25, 16.9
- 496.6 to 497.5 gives 0.05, 20.5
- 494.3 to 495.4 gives -0.05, 22.6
